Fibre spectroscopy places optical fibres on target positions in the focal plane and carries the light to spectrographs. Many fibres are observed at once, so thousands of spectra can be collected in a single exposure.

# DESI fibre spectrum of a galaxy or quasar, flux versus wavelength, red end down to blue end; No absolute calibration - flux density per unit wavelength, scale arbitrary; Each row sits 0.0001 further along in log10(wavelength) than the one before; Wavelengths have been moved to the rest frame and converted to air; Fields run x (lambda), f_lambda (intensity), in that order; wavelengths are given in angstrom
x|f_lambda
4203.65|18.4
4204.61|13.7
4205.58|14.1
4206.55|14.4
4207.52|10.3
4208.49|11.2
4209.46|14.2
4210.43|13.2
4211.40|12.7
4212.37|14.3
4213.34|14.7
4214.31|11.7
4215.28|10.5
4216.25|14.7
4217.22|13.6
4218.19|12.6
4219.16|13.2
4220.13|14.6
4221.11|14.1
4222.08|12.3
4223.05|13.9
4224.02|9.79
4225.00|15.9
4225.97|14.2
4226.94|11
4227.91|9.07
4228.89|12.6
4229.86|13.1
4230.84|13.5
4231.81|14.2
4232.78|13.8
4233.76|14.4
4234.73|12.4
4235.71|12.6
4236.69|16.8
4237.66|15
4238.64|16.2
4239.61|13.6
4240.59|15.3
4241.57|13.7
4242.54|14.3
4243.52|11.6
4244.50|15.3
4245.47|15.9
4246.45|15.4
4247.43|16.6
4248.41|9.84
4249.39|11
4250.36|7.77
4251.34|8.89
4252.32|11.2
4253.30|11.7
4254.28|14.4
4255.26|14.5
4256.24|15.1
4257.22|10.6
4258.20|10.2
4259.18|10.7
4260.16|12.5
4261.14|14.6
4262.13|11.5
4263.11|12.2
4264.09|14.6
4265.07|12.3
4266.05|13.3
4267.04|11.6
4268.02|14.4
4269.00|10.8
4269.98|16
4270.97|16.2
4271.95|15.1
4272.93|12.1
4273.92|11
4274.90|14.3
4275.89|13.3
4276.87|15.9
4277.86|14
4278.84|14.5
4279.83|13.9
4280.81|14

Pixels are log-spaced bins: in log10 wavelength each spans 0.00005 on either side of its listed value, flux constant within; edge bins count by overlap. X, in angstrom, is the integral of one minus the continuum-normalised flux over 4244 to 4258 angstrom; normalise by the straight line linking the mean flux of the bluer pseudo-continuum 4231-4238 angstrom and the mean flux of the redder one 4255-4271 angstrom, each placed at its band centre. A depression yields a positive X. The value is 0.8 angstrom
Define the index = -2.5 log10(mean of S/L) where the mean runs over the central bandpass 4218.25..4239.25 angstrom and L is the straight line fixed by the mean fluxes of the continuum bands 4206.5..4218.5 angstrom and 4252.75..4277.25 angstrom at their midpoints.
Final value -0.04 mag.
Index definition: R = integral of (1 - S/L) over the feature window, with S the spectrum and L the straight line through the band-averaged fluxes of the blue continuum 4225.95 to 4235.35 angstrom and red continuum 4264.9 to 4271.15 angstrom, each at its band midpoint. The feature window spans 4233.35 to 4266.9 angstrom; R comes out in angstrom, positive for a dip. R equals 0.0 angstrom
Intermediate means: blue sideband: 12.8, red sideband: 13.4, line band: 13.1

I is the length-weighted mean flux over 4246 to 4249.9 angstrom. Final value 13.2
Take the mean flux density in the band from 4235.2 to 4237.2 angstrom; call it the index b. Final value 14.7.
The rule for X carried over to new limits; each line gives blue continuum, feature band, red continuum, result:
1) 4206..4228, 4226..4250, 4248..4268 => -2.2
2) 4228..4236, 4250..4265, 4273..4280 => 1.6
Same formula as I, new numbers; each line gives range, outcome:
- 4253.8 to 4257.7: 13.7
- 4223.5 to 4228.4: 12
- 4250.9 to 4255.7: 12.1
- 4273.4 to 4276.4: 12.9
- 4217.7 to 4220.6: 13.5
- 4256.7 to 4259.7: 10.6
